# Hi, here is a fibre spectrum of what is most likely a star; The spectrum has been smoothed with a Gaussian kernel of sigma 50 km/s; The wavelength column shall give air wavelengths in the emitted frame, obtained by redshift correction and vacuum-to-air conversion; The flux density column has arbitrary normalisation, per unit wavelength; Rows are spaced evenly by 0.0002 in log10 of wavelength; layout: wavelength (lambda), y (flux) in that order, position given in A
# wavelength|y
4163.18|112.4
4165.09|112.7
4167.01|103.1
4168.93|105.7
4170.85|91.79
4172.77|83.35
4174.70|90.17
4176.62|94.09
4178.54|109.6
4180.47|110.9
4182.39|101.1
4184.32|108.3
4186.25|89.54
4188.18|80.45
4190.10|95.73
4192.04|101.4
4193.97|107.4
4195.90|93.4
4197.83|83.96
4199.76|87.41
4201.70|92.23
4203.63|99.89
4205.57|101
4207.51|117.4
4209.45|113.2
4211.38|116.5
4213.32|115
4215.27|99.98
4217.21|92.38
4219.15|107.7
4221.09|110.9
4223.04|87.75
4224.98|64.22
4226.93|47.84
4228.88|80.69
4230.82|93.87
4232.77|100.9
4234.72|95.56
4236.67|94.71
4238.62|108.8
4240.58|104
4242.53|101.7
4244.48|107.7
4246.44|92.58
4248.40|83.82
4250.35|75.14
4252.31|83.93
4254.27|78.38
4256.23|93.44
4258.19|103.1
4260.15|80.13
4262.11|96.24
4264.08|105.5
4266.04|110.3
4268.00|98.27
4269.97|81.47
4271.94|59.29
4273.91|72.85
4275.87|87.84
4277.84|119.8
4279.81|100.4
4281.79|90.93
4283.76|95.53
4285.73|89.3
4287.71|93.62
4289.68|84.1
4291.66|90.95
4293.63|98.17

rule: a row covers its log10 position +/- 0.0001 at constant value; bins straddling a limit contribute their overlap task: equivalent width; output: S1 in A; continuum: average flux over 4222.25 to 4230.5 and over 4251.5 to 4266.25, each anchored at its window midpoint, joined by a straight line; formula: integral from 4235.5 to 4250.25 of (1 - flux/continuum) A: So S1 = -2.7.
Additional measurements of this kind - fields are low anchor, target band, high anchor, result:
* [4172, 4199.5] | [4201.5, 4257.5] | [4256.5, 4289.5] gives -0.5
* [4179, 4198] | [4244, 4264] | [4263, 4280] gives 0.8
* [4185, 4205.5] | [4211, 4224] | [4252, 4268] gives -1.4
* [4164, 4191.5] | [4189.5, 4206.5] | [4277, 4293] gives 0.4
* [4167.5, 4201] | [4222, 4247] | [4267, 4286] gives 0.5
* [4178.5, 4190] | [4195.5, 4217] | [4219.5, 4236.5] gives -2.1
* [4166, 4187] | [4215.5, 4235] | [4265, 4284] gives 1.4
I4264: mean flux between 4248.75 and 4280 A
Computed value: 90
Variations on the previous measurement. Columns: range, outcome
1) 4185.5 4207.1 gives 94.5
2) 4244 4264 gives 89.7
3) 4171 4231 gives 96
